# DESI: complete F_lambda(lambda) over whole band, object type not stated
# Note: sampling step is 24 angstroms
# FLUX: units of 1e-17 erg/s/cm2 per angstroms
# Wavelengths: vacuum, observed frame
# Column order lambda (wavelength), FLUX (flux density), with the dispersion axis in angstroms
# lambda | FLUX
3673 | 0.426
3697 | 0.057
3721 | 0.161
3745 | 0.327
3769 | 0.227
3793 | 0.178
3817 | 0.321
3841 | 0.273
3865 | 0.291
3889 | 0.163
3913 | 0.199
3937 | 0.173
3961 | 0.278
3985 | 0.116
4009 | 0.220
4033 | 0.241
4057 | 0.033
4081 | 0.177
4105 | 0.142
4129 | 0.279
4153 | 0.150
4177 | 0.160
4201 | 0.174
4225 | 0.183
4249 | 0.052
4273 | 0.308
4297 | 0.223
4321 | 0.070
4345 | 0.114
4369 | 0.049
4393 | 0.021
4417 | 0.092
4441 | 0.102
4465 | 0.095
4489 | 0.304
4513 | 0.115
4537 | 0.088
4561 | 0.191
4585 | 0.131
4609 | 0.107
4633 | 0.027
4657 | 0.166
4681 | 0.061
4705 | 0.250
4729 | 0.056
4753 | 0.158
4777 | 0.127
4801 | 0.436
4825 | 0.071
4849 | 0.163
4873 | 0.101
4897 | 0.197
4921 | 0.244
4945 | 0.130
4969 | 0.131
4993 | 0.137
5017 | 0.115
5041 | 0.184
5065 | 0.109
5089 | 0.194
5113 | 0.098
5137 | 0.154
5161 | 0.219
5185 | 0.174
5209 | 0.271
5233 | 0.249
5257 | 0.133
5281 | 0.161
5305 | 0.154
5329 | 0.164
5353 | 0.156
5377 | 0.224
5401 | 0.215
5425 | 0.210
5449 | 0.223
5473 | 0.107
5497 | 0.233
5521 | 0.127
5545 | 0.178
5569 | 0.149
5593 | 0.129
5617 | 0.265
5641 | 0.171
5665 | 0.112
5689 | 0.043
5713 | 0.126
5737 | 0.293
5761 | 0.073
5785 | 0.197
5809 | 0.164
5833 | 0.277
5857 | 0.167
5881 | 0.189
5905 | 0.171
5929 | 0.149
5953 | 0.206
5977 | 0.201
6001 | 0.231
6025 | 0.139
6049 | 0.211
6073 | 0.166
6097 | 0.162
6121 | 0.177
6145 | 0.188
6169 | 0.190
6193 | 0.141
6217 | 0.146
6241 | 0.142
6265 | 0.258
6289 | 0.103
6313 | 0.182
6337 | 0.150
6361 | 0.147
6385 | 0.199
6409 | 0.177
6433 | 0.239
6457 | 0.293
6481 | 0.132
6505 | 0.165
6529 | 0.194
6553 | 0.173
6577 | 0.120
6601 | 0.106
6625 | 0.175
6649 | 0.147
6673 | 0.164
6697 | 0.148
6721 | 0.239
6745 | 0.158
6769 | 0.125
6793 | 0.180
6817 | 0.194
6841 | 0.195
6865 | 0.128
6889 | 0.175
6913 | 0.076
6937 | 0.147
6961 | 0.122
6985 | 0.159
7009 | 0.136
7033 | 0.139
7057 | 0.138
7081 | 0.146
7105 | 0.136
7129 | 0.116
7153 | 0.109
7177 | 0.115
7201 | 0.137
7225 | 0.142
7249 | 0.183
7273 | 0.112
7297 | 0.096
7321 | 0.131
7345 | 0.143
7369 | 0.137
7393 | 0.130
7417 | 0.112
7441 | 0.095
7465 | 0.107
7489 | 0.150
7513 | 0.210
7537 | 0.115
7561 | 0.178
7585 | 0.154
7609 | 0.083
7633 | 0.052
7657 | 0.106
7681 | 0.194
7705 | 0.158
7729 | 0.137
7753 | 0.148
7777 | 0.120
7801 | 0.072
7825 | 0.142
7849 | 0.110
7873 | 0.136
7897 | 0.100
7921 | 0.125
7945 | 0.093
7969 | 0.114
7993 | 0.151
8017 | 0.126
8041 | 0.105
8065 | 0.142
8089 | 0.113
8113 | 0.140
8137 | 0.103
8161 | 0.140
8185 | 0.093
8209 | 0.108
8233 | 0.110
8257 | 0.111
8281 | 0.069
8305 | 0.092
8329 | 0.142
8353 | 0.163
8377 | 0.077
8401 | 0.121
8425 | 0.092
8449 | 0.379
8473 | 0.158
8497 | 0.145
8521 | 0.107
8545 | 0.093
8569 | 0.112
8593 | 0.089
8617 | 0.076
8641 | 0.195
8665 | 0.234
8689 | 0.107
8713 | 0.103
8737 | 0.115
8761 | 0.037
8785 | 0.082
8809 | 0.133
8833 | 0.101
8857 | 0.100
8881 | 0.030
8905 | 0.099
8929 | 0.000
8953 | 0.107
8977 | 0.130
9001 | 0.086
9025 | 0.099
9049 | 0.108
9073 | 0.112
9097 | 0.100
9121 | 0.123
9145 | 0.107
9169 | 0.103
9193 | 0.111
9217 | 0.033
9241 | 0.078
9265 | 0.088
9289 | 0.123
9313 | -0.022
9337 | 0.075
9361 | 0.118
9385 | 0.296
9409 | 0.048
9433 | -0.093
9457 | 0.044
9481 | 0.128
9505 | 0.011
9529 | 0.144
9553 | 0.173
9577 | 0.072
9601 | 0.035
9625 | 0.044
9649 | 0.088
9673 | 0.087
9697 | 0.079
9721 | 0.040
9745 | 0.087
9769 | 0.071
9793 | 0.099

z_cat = 0.287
